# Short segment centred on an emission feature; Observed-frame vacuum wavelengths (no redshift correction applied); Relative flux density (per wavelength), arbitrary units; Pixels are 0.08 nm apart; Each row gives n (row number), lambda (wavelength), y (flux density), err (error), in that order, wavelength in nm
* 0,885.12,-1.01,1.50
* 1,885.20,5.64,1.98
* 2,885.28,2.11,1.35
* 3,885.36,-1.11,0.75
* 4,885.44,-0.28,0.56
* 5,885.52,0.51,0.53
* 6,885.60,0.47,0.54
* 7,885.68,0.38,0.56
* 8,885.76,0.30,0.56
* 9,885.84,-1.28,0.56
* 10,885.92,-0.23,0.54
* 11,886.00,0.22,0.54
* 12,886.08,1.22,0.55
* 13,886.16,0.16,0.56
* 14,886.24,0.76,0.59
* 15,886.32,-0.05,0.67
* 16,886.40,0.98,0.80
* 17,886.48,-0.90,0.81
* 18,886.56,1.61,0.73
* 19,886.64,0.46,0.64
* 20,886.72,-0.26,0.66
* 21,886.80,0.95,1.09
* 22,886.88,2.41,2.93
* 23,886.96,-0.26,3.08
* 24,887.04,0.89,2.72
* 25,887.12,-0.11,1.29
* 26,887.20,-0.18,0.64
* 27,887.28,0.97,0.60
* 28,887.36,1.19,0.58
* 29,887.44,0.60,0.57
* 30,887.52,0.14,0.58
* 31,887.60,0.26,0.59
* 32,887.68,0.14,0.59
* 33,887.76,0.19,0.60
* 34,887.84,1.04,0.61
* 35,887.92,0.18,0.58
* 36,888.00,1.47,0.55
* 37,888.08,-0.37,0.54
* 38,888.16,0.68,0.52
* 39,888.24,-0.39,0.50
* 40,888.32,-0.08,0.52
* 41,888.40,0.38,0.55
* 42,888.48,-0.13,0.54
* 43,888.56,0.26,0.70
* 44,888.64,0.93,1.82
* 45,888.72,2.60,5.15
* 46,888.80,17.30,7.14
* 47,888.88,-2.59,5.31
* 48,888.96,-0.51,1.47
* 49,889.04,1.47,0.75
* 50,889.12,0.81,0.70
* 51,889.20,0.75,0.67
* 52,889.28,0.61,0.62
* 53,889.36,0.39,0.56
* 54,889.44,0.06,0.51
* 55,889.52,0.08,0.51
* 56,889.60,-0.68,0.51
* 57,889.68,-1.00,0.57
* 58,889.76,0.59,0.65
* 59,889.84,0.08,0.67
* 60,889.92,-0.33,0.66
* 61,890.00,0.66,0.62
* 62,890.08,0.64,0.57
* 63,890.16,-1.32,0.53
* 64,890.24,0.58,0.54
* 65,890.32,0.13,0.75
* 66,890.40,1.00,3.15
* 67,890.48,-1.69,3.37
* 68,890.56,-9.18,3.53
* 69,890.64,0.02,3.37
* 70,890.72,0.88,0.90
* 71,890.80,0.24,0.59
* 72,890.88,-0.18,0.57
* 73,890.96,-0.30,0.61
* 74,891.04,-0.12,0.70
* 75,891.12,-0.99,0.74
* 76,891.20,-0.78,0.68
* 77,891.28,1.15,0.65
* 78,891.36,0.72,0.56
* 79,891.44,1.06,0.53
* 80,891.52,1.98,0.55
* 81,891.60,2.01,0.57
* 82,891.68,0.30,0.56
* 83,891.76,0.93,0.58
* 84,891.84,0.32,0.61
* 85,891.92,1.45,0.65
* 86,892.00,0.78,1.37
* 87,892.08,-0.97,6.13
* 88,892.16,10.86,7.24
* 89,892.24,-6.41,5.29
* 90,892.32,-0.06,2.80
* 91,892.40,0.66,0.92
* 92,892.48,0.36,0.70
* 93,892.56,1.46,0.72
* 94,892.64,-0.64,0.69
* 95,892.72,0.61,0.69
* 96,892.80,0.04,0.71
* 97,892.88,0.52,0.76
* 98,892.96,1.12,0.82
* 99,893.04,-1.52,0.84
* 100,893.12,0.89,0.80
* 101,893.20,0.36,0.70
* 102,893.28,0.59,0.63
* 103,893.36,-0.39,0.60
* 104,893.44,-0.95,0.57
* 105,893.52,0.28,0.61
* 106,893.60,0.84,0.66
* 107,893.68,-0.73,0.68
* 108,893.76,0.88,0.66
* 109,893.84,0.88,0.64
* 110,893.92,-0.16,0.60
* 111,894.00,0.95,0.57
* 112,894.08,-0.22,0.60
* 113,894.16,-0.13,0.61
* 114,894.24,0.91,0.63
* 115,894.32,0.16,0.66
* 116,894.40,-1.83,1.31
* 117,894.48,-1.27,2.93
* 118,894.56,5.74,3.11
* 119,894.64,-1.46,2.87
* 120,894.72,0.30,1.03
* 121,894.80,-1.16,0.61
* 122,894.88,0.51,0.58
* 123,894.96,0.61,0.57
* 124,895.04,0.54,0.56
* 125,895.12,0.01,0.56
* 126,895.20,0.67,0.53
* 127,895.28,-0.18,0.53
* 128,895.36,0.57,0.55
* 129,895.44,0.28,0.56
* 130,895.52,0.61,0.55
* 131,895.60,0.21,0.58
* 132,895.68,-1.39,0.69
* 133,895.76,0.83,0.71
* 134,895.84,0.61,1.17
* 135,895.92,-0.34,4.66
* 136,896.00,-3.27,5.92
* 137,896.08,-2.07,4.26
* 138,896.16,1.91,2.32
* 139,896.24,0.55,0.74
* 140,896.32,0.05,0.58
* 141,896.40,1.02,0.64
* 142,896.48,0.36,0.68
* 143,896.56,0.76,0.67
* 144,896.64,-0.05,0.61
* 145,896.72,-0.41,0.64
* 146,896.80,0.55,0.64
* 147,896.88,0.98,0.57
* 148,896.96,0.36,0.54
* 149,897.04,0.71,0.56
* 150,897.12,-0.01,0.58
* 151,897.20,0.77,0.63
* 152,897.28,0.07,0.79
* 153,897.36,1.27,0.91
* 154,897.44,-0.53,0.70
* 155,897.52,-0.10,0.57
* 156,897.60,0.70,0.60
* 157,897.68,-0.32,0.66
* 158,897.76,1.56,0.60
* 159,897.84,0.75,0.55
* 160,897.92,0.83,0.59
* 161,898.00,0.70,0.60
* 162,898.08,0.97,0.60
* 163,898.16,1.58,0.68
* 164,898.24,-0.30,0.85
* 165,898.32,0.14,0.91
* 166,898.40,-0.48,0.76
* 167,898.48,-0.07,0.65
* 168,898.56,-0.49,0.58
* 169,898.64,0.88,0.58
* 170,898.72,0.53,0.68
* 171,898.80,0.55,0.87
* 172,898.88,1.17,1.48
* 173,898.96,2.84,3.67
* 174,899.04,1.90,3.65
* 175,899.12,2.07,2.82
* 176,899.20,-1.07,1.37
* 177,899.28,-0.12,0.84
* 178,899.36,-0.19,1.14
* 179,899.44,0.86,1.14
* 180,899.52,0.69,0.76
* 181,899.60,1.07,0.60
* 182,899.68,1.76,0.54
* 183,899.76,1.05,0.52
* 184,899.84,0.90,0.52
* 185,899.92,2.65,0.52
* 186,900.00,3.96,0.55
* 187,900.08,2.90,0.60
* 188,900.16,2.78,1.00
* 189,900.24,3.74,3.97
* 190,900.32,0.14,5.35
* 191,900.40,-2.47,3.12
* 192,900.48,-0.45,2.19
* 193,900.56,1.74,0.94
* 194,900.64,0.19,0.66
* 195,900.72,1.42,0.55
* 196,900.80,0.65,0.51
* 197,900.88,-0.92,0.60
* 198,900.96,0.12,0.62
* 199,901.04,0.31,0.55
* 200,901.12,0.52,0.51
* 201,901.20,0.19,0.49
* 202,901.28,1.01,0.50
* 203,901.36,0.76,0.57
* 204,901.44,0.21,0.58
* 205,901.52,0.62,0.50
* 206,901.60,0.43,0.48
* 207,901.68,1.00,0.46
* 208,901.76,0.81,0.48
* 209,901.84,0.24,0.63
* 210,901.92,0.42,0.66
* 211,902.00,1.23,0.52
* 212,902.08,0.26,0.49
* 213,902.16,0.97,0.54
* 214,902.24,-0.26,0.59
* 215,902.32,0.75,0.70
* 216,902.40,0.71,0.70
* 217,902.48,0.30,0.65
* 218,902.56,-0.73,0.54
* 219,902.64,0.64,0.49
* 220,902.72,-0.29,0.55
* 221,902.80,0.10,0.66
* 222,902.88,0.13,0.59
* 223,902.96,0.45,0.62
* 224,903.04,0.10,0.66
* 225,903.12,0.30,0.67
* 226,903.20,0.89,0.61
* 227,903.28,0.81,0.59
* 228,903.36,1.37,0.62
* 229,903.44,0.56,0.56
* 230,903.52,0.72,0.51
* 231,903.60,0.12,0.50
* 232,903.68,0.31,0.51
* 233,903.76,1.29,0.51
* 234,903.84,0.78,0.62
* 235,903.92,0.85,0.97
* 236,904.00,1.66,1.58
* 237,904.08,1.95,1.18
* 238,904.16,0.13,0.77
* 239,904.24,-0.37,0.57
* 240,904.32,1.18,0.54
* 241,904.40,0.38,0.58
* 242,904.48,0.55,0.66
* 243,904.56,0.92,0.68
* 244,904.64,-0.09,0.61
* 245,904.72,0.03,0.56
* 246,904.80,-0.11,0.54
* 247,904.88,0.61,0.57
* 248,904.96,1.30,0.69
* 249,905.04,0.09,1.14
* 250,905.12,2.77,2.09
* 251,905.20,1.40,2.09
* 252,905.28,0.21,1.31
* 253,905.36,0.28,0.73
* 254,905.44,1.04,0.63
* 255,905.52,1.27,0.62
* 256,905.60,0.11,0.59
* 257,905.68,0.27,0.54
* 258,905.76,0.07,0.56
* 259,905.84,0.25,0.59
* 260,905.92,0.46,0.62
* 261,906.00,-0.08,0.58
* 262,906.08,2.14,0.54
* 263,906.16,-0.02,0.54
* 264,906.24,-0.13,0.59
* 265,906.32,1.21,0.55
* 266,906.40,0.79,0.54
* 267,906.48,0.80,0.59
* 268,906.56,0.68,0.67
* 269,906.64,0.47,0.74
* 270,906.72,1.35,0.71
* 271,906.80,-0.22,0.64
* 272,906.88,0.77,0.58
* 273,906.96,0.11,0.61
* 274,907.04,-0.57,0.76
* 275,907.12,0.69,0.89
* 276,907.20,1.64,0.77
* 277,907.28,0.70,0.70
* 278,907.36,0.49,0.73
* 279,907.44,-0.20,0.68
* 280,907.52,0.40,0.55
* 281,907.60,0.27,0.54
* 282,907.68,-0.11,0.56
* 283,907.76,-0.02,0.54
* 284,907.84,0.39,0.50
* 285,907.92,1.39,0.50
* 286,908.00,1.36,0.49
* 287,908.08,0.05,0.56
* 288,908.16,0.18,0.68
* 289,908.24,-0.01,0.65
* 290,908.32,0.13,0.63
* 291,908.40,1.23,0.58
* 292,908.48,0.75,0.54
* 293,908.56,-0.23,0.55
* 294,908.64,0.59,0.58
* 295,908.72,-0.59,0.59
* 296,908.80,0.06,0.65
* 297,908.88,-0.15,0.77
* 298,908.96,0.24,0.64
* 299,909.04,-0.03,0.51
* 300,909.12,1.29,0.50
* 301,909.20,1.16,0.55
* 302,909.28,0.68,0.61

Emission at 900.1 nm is [O III] 5007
